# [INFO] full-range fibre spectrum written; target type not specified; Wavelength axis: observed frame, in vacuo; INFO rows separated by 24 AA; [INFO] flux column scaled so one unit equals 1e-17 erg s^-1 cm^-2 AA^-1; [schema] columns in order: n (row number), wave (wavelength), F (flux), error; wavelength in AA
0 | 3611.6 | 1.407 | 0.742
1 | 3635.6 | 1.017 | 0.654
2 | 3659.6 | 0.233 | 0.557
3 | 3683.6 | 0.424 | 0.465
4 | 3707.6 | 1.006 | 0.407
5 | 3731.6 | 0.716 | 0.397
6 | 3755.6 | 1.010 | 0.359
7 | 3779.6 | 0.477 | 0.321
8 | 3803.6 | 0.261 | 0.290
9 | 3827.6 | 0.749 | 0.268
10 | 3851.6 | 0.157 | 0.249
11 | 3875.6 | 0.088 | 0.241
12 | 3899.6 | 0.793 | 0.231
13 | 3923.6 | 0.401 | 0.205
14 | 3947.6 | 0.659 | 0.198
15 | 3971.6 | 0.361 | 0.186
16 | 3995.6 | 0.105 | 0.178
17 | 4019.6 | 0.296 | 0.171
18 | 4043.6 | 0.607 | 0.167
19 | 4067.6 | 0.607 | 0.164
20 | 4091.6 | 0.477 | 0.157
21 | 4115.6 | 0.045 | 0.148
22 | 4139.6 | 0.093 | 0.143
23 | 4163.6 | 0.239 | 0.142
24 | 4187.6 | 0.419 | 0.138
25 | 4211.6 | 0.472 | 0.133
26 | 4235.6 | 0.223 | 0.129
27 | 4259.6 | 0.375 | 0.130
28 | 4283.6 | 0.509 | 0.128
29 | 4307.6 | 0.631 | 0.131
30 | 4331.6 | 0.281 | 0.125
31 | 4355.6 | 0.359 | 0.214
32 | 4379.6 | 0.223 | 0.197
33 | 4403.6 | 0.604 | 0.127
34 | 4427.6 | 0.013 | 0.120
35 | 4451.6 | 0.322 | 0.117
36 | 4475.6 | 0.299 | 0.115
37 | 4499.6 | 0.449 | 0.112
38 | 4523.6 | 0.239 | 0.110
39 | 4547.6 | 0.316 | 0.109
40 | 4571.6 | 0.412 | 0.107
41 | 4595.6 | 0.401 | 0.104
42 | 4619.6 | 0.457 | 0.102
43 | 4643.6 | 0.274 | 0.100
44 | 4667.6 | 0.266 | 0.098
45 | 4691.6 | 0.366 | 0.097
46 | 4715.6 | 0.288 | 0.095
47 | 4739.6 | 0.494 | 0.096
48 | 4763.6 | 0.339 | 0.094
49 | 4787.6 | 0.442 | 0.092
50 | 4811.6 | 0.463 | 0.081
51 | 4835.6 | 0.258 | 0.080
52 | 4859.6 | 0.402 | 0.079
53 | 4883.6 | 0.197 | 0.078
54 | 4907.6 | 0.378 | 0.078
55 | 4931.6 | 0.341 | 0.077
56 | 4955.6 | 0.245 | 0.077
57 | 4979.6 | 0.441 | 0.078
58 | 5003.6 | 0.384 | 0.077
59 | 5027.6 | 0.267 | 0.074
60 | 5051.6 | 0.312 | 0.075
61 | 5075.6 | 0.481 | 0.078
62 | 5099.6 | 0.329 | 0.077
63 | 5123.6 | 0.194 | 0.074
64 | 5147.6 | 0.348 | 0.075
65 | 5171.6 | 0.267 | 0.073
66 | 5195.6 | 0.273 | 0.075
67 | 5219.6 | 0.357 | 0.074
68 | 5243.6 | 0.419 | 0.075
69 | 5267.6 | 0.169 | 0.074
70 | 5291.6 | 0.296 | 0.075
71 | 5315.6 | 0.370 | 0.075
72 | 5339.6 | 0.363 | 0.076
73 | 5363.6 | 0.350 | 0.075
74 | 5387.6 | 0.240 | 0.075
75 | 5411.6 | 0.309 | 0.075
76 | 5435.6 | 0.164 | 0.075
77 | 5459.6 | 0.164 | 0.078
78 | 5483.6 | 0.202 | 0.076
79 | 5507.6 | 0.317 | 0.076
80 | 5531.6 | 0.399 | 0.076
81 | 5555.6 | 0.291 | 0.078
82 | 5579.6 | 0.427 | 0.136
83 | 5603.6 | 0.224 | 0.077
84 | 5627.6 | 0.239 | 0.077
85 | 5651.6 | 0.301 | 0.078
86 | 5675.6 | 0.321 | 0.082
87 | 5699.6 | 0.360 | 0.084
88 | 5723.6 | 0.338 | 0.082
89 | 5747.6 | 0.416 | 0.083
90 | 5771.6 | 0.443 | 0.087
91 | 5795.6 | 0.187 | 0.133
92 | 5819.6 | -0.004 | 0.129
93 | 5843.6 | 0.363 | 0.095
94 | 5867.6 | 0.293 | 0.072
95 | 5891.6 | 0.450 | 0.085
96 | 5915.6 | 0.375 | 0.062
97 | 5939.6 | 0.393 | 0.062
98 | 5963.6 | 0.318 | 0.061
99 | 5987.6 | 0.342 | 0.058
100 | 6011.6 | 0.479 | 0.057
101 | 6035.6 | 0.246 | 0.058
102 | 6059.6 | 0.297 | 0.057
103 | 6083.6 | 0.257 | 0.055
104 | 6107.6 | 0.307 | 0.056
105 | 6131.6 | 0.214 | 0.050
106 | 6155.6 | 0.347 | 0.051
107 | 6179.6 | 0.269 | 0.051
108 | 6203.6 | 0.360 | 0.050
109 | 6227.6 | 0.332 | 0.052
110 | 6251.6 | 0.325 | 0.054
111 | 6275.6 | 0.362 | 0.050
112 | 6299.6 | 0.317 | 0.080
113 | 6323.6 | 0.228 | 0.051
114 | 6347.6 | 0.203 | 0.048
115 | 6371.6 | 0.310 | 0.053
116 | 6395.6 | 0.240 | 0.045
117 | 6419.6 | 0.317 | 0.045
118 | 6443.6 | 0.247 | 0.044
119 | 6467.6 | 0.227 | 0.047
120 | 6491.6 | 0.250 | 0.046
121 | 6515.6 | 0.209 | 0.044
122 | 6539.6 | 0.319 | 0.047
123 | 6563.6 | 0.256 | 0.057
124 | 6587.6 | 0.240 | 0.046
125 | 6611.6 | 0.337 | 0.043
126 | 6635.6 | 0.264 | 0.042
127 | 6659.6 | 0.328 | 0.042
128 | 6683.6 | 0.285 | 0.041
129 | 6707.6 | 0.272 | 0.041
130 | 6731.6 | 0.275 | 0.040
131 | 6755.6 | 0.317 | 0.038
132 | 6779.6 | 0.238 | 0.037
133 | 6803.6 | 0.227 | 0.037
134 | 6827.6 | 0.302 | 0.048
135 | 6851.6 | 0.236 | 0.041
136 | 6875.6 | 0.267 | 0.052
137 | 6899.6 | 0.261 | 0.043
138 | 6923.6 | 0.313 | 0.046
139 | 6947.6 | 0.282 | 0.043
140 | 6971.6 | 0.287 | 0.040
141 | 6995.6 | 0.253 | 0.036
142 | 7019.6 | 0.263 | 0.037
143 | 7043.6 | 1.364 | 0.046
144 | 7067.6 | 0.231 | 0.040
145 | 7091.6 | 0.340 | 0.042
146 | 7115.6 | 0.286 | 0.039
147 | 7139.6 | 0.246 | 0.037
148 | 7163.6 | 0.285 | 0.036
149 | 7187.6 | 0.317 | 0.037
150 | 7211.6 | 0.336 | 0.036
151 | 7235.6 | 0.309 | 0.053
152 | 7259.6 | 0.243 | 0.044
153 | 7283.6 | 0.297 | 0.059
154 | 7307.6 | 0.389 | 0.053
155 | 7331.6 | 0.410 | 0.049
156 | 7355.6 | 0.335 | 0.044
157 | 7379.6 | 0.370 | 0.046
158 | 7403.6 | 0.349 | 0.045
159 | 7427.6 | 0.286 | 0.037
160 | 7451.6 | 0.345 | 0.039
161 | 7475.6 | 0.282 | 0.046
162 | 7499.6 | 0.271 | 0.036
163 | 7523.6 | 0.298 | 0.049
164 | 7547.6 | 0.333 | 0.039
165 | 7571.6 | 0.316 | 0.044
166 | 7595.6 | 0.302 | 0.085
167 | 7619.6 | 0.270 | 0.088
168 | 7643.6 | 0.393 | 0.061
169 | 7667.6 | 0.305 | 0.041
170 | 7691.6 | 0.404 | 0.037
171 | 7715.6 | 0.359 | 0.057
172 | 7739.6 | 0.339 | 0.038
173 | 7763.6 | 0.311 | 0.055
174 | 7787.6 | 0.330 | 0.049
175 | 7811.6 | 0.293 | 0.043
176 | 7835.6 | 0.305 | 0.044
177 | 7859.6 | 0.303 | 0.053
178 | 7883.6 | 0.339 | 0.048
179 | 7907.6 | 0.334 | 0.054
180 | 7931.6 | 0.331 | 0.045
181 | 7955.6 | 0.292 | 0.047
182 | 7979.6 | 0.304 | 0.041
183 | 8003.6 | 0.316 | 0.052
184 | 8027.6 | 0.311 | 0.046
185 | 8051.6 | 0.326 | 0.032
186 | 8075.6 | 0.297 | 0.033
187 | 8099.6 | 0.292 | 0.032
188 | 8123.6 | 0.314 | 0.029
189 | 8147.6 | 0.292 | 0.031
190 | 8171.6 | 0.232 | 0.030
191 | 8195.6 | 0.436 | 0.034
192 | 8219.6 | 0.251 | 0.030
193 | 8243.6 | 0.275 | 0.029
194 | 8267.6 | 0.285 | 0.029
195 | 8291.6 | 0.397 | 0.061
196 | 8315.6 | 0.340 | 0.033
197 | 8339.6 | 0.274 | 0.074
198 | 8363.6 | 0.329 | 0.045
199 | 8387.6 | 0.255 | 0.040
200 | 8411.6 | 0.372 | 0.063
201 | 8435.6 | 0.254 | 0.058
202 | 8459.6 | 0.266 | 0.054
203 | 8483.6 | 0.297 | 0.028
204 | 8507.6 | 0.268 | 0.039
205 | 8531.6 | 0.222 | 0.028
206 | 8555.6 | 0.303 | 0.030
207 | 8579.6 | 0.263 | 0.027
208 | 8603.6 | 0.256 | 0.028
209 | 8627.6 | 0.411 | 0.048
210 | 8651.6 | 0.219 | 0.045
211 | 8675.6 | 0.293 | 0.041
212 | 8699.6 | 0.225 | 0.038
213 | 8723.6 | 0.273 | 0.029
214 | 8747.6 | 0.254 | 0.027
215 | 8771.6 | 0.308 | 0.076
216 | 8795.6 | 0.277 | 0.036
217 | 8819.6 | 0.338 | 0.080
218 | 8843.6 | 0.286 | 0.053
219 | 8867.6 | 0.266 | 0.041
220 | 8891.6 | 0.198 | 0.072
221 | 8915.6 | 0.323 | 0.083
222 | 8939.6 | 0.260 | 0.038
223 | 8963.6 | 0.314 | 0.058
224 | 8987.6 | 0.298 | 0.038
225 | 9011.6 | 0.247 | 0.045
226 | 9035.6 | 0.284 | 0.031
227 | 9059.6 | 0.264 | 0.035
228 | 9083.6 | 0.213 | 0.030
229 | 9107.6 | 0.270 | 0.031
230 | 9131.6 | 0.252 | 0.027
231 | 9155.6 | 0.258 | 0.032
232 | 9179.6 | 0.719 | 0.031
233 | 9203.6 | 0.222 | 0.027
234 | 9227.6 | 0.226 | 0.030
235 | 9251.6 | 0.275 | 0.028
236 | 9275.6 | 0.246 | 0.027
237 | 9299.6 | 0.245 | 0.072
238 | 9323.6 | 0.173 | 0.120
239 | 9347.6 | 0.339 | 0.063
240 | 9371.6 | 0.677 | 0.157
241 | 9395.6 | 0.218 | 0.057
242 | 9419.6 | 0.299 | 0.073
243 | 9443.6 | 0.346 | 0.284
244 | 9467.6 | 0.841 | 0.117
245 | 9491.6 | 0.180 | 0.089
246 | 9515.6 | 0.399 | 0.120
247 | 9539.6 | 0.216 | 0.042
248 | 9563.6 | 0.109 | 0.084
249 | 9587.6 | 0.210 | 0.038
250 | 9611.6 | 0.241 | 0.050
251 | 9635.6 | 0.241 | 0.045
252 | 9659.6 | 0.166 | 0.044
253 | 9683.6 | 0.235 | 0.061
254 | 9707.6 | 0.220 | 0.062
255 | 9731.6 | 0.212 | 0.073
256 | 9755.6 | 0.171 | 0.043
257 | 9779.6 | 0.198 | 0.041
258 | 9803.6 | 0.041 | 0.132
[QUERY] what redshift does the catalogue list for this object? 0.889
